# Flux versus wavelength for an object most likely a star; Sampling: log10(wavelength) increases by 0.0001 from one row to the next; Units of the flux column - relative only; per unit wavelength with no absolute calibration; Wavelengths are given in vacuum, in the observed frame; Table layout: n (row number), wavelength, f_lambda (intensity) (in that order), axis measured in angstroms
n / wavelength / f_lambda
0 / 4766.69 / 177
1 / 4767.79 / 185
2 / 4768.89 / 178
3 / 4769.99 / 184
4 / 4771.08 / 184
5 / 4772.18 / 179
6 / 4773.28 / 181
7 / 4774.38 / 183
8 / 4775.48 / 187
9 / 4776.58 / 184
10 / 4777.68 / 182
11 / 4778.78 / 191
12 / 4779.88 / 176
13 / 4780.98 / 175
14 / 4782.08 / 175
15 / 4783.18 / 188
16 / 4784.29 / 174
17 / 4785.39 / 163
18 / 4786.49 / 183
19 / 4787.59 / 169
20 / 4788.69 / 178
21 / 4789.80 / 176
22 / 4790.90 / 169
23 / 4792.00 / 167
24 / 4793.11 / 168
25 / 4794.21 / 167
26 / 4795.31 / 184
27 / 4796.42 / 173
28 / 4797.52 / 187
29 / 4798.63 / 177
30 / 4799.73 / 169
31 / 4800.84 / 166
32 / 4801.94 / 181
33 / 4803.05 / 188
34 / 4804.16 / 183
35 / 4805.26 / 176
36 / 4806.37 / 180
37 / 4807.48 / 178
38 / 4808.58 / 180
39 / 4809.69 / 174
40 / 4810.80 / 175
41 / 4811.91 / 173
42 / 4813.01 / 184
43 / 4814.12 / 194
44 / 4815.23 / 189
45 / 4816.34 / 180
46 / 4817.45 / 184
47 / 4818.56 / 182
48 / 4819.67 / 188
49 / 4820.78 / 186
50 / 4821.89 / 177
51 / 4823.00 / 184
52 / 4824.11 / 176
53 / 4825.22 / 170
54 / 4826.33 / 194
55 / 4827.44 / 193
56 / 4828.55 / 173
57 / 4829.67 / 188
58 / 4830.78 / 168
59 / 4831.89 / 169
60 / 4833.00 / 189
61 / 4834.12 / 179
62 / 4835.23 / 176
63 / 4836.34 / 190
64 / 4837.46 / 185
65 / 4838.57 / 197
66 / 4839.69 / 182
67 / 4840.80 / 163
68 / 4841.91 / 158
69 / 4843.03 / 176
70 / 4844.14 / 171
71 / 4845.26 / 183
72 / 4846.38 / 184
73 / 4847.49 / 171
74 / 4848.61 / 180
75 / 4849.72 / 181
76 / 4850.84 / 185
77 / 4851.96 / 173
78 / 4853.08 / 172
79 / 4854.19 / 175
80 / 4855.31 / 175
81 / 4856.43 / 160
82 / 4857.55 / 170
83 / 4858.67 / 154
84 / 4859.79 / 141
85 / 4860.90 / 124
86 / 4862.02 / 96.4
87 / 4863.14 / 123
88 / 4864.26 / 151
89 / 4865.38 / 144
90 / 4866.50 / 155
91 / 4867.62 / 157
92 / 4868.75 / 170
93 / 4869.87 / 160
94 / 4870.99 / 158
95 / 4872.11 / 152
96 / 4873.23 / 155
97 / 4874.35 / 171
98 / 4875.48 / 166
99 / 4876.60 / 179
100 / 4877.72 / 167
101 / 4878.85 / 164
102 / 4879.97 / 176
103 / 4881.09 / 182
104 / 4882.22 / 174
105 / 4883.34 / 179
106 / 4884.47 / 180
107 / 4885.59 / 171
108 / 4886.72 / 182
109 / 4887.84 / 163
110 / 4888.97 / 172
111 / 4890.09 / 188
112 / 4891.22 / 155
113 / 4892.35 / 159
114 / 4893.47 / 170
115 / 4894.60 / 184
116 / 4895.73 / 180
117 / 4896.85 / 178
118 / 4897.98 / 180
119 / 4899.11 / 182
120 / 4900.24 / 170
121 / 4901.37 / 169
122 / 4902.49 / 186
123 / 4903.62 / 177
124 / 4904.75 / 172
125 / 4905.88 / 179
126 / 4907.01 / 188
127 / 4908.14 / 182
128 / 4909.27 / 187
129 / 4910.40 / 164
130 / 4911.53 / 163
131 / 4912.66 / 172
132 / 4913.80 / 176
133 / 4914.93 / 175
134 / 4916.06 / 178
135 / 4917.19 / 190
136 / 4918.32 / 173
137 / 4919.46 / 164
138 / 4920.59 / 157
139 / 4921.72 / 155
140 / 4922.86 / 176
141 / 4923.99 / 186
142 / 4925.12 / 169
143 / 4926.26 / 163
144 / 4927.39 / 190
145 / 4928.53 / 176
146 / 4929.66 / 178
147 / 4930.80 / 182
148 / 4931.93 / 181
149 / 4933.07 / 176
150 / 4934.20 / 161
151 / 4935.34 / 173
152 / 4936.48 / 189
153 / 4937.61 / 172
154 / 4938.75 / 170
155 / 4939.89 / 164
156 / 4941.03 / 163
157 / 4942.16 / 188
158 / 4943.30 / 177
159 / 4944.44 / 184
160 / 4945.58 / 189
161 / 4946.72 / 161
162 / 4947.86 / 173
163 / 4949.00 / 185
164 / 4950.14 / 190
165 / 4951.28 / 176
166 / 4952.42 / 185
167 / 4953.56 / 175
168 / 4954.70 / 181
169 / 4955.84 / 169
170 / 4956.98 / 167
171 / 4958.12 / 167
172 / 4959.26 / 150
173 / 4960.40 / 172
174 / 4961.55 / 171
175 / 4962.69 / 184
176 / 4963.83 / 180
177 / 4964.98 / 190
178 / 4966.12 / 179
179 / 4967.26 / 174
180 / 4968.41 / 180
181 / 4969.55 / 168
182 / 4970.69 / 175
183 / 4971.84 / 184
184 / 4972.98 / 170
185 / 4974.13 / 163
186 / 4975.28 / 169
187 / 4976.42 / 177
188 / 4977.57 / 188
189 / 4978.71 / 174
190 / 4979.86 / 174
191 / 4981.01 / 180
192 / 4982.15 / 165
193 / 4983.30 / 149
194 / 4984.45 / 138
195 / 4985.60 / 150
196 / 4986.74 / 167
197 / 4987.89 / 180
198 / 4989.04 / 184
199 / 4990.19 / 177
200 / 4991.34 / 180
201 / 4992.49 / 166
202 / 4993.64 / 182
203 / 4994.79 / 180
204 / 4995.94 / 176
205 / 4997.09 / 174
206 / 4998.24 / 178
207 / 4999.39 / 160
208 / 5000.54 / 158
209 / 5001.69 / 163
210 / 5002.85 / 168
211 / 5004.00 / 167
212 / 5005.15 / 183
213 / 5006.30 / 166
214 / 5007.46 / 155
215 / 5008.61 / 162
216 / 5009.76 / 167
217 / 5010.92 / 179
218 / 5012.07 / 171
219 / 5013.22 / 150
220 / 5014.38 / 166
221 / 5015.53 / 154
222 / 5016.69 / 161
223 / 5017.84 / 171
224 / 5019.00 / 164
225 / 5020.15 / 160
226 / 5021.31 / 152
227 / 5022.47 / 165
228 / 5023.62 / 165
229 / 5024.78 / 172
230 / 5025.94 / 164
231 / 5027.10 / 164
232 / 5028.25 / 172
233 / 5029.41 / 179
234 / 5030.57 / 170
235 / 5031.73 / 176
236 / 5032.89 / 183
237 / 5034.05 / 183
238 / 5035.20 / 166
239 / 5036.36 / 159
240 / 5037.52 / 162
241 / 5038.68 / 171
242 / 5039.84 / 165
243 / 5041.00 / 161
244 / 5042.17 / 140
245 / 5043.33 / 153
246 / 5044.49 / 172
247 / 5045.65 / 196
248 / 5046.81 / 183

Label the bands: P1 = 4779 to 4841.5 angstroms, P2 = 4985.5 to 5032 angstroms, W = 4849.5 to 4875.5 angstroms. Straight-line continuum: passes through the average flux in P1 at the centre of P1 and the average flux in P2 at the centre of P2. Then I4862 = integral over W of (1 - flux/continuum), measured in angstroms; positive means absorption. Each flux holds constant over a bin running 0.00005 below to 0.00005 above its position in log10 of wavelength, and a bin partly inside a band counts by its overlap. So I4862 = 2.9 angstroms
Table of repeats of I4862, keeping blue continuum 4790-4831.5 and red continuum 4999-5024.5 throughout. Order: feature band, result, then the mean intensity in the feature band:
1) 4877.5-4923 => -0.47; 174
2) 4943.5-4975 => -1.43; 176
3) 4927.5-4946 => -0.77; 177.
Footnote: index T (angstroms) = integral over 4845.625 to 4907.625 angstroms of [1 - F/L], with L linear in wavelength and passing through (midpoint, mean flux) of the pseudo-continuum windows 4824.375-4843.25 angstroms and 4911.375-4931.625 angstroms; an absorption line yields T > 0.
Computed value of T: 3.2 angstroms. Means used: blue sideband 179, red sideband 174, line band 168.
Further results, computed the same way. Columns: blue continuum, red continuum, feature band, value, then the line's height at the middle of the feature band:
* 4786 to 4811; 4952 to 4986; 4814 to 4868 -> 1.0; 175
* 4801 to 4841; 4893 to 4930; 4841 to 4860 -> 0.8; 179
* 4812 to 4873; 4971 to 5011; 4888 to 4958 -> -2.0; 170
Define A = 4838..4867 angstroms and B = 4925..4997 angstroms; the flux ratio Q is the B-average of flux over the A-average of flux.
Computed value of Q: 1.1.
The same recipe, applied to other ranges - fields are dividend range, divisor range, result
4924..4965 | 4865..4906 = 1.03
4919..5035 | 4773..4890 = 0.99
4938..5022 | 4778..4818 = 0.96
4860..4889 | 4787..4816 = 0.90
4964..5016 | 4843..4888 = 1.04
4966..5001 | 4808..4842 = 0.95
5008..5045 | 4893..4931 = 0.94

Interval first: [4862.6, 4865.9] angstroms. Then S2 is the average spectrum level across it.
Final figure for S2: 139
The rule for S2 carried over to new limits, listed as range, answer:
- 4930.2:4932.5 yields 181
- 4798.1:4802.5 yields 173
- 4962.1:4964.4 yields 182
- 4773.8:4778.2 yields 184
